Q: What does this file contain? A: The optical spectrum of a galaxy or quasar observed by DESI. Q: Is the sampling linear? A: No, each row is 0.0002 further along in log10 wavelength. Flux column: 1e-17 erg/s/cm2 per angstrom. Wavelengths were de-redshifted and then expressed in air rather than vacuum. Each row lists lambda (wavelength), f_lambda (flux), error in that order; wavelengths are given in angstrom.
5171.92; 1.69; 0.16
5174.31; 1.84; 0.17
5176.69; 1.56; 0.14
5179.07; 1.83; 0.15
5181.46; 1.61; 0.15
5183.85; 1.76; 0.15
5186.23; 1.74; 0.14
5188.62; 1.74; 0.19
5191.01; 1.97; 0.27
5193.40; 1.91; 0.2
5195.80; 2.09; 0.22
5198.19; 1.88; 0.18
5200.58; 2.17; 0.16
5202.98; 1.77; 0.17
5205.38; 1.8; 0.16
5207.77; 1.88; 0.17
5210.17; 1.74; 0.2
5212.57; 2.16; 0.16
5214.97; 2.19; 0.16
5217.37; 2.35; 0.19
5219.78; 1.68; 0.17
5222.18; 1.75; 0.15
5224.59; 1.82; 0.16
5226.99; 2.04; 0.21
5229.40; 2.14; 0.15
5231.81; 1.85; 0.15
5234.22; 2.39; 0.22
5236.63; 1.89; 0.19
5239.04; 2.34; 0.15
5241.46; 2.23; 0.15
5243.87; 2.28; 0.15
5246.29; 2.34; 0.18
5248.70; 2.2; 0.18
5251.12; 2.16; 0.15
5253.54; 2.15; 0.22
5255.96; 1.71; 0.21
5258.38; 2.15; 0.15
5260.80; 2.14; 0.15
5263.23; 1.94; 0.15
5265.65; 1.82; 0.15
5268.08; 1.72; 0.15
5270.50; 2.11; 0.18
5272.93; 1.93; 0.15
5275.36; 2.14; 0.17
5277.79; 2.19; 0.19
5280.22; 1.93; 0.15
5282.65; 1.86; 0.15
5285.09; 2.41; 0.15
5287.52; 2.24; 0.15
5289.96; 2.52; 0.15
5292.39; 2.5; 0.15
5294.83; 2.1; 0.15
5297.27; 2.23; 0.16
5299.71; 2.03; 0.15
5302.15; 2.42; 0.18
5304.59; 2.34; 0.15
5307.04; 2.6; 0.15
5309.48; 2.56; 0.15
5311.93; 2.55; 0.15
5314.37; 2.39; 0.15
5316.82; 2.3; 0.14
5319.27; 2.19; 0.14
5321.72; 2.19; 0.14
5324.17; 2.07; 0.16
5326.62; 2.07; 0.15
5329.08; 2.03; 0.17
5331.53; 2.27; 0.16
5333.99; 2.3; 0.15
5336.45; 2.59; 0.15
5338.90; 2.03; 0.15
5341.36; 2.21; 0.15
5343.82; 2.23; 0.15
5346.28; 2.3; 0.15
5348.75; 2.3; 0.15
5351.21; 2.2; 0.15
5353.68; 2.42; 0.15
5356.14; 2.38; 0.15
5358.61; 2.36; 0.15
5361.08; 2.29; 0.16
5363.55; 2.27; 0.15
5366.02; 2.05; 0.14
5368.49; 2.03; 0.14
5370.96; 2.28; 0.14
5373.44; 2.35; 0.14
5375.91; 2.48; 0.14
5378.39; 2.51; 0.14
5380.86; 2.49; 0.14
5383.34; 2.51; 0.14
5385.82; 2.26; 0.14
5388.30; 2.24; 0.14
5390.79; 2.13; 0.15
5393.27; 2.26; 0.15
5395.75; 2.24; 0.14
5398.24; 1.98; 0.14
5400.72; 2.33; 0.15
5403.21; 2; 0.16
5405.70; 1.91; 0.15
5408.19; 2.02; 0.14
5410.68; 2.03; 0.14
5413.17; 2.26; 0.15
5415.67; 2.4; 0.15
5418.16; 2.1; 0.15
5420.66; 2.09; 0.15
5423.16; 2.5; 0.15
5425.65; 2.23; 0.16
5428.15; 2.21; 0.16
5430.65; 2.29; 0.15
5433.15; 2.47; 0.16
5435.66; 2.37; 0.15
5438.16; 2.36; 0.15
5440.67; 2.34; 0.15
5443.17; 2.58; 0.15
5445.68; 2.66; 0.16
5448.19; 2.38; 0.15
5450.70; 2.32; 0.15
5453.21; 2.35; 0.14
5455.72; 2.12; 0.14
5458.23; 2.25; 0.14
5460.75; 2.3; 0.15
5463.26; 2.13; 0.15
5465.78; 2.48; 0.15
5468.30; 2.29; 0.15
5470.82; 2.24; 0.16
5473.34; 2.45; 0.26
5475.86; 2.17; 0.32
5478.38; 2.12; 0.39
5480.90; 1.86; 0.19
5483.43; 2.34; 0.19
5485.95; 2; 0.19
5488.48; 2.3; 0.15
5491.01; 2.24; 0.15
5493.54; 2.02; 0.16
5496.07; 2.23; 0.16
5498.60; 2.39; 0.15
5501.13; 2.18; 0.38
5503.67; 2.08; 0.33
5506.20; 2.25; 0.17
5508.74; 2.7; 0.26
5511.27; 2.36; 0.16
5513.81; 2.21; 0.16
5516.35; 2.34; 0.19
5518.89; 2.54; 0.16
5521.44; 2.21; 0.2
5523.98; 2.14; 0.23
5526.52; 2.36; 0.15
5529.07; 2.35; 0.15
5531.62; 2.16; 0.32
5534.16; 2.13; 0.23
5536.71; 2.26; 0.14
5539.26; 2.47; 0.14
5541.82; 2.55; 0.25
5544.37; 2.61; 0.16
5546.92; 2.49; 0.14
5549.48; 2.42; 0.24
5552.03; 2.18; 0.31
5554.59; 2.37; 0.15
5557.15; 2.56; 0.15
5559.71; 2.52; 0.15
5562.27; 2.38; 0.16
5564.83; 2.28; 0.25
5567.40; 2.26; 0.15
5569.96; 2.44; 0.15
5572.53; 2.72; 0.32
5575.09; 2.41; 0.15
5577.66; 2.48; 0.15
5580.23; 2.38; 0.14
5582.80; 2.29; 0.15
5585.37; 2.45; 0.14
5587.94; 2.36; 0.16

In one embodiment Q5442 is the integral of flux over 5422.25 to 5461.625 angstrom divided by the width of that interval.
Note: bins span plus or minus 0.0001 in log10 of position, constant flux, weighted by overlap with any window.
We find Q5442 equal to 2.36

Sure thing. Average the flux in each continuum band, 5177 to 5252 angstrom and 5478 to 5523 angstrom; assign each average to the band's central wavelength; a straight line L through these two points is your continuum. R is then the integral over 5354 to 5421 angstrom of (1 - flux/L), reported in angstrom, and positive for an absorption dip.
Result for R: -2.9 angstrom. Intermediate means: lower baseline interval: 1.99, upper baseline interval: 2.24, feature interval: 2.24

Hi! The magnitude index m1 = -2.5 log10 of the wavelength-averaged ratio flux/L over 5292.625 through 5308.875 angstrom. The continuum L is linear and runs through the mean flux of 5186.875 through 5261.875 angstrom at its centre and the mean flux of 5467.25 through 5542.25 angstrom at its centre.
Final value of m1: -0.11 mag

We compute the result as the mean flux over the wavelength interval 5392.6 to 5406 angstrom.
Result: 2.13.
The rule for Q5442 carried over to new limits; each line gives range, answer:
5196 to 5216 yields 1.95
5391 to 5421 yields 2.14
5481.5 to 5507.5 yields 2.19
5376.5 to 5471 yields 2.28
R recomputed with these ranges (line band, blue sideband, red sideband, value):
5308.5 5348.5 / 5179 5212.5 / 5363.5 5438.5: -2.99 angstrom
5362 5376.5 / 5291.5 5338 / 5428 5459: 0.59 angstrom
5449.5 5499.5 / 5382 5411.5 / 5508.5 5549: 1.09 angstrom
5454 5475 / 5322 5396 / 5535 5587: 0.61 angstrom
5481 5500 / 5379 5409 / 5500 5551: 0.91 angstrom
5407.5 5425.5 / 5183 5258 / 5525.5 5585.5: 0.22 angstrom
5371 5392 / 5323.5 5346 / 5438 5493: -1.25 angstrom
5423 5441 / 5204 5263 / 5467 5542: -1.07 angstrom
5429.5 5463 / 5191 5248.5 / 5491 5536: -2.18 angstrom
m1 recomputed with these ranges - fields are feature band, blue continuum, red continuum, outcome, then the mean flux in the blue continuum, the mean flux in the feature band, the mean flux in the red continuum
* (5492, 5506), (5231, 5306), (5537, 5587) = 0.087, 2.14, 2.19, 2.43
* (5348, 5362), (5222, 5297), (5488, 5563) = -0.068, 2.1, 2.33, 2.33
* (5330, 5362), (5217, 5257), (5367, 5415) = -0.055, 2.07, 2.3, 2.23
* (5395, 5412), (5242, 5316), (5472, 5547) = 0.086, 2.19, 2.07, 2.28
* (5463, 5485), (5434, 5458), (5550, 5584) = 0.073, 2.38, 2.23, 2.41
